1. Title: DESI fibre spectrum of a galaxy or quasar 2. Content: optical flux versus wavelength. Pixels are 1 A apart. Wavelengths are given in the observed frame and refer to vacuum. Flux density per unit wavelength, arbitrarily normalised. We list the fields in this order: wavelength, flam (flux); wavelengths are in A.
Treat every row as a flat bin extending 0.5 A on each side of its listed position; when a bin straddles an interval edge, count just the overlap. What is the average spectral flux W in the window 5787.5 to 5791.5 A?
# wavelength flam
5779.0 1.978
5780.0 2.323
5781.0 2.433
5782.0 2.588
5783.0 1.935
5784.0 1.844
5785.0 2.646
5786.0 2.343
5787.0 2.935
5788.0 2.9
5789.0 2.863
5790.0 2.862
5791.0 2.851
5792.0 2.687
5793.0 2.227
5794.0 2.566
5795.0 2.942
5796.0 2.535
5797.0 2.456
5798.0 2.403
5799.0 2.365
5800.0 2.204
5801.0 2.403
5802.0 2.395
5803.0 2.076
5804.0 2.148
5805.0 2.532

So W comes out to 2.87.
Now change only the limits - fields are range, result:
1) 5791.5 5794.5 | 2.49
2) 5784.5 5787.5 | 2.64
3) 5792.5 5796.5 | 2.57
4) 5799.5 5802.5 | 2.33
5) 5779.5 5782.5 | 2.45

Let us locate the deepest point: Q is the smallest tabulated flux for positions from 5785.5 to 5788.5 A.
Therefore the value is 2.343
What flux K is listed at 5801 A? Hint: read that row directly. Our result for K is 2.403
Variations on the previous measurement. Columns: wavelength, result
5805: 2.532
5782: 2.588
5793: 2.227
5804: 2.148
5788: 2.9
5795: 2.942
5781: 2.433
